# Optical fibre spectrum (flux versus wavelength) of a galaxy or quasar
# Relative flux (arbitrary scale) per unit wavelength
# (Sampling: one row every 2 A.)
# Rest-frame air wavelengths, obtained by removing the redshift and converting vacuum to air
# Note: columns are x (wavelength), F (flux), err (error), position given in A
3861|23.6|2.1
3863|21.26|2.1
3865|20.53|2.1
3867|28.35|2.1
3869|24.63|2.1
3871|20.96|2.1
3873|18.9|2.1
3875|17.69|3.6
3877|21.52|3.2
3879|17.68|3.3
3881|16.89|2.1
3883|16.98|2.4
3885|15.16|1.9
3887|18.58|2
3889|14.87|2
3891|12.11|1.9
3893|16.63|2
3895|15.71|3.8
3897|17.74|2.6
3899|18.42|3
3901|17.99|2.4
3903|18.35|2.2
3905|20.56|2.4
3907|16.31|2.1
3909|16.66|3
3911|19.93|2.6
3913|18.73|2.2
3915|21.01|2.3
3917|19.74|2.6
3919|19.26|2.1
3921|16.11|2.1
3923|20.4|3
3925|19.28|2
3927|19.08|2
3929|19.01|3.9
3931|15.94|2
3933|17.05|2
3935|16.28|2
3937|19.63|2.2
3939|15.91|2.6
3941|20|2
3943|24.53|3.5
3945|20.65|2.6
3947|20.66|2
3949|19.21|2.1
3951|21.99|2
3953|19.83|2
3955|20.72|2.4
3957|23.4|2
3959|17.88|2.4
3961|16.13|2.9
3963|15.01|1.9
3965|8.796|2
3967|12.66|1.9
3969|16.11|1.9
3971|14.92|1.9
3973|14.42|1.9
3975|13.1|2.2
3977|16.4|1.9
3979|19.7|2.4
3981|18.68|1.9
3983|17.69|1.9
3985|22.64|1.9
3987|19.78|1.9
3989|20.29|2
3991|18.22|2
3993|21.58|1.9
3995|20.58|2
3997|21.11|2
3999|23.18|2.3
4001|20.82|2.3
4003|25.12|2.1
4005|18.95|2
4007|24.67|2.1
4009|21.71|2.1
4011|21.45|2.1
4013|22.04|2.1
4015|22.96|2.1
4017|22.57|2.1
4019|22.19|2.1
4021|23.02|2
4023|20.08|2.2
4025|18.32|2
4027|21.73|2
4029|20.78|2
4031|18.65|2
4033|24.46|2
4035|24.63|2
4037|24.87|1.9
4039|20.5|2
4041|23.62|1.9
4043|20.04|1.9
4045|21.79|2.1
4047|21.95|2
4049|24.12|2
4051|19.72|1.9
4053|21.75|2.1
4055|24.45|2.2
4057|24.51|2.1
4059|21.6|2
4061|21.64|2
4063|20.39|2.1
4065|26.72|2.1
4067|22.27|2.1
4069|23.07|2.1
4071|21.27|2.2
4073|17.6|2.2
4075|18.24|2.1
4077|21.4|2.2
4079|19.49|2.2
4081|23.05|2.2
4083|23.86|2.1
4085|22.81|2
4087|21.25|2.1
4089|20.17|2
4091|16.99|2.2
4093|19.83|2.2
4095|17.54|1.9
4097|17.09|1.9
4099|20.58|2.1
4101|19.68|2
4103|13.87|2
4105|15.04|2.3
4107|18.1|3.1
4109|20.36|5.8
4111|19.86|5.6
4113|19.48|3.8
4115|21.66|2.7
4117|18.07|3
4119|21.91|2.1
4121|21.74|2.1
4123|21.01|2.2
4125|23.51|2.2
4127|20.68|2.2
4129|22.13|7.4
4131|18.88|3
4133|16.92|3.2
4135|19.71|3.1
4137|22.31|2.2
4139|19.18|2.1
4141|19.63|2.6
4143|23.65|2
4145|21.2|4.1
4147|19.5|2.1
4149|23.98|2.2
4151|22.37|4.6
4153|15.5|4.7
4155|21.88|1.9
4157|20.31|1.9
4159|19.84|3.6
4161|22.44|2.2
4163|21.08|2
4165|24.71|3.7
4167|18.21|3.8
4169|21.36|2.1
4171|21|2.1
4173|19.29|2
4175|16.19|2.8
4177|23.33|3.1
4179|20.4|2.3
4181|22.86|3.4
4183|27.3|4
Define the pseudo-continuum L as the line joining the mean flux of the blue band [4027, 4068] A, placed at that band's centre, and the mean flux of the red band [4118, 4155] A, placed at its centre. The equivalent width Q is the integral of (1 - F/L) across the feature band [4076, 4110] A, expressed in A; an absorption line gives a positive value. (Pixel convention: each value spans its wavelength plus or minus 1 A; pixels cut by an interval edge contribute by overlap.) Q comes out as 3.3 A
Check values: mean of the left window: 22.4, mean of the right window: 20.8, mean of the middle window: 19.5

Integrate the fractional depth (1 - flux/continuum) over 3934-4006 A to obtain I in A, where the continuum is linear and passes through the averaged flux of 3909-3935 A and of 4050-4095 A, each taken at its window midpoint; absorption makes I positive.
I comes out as 2.60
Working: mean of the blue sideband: 18.6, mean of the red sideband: 21.4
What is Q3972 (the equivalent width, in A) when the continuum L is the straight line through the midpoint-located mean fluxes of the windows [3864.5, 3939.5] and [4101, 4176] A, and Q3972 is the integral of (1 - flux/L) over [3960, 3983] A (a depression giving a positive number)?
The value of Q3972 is 4.56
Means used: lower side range 18.4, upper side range 20.2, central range 15.2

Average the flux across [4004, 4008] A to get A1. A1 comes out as 21.8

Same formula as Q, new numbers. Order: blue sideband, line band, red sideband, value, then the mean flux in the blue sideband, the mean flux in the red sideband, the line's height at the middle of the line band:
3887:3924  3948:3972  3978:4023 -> 3.1 A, 17.8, 21.3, 19.8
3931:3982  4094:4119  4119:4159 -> 2.0 A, 17.7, 20.7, 20.2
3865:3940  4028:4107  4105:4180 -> -4.7 A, 18.4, 20.5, 19.8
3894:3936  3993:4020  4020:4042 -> -1.2 A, 18.3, 21.9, 21.1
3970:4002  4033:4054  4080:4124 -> -3.3 A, 18.9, 19.7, 19.3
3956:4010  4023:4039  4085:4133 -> -2.3 A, 18.6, 19.6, 19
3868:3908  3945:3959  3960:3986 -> -3.7 A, 17.9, 15.9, 16.4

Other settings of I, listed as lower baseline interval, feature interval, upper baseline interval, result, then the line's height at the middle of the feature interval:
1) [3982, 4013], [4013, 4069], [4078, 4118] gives -4.86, 20.4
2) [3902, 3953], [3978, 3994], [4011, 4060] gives 0.68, 20.7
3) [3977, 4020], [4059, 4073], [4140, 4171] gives -0.70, 21.1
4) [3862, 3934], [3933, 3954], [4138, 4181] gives -0.82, 19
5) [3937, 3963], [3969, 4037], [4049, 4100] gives -0.23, 20.4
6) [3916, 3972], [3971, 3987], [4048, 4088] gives 1.49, 19.3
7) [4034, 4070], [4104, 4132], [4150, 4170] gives 1.72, 21.5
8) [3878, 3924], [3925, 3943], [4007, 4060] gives 0.43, 18.8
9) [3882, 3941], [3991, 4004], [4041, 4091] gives -1.17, 20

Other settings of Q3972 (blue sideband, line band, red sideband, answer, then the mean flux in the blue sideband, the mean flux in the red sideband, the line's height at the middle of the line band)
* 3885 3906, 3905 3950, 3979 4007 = -1.7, 17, 20.8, 18.2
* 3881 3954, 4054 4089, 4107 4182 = -3.5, 18.3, 20.7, 19.9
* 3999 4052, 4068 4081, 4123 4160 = 0.6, 22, 20.6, 21.4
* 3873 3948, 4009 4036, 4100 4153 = -3.6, 18.2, 20.1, 19.2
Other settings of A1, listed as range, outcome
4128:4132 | 20.5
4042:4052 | 21.5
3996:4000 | 22.1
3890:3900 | 16.1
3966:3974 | 14.5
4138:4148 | 20.6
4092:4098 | 18.2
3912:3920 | 19.7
